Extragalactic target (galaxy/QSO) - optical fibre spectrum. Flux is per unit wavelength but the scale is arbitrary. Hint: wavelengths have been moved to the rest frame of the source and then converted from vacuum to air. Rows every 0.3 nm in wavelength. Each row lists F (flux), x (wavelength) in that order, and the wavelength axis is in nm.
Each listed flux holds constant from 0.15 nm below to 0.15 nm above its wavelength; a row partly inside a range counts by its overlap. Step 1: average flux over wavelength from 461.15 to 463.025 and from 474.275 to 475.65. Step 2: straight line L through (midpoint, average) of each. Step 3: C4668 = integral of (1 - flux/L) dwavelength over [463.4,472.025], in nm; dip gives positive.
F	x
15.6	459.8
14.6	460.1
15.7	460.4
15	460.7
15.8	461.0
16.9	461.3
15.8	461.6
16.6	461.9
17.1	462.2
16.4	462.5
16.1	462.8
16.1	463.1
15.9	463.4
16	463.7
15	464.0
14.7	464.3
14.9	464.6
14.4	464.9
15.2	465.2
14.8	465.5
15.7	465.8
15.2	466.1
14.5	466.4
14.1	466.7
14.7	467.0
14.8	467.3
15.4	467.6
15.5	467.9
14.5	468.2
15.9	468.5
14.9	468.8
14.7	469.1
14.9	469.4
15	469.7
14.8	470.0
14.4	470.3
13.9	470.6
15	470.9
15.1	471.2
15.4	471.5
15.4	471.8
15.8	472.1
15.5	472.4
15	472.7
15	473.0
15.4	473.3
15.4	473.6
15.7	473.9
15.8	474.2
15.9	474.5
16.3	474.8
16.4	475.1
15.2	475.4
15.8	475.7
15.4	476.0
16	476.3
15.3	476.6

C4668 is 0.67 nm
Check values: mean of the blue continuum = 16.5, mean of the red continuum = 15.9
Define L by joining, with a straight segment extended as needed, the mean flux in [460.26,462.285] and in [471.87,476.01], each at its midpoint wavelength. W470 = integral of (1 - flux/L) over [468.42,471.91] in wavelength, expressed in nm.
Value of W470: 0.185 nm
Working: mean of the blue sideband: 16.1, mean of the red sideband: 15.6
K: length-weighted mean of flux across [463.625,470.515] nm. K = 14.9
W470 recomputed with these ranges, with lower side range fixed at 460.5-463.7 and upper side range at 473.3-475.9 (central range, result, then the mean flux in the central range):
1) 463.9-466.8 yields 0.216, 14.9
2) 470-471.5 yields 0.113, 14.7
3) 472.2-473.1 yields 0.036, 15.2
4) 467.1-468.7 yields 0.079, 15.2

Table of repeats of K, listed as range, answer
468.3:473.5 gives 15.1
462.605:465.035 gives 15.4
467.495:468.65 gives 15.3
